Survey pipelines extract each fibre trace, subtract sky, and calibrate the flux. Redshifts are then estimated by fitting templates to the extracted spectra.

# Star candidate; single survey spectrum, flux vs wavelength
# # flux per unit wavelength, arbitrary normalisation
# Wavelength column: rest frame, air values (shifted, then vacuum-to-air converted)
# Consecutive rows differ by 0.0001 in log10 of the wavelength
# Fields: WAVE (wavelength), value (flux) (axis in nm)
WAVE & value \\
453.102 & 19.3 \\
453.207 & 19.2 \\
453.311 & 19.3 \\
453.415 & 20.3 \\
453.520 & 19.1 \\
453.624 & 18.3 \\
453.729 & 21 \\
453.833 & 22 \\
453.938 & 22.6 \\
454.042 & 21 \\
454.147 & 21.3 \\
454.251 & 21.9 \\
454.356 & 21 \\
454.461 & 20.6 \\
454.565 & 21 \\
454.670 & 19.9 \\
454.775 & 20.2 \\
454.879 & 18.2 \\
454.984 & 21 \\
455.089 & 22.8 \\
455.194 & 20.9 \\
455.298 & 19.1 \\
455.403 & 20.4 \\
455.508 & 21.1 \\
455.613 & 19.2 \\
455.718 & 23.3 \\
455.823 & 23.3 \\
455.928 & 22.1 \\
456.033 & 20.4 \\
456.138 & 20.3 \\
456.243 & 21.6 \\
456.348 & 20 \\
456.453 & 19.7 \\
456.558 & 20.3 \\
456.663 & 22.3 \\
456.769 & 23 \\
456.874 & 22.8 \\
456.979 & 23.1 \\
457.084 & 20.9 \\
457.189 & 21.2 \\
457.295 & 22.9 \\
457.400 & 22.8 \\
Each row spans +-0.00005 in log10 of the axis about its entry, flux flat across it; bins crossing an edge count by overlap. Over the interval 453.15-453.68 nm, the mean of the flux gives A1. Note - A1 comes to 19.2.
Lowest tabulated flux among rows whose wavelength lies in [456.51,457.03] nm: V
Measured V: 20.3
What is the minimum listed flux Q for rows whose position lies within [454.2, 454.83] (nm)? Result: 19.9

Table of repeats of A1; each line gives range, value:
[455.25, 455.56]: 20.2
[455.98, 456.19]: 20.4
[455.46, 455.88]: 21.7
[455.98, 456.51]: 20.4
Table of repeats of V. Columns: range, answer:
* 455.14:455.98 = 19.1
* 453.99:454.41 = 21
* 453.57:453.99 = 18.3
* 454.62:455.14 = 18.2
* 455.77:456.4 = 20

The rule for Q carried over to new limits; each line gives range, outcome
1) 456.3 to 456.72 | 19.7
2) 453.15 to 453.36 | 19.2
